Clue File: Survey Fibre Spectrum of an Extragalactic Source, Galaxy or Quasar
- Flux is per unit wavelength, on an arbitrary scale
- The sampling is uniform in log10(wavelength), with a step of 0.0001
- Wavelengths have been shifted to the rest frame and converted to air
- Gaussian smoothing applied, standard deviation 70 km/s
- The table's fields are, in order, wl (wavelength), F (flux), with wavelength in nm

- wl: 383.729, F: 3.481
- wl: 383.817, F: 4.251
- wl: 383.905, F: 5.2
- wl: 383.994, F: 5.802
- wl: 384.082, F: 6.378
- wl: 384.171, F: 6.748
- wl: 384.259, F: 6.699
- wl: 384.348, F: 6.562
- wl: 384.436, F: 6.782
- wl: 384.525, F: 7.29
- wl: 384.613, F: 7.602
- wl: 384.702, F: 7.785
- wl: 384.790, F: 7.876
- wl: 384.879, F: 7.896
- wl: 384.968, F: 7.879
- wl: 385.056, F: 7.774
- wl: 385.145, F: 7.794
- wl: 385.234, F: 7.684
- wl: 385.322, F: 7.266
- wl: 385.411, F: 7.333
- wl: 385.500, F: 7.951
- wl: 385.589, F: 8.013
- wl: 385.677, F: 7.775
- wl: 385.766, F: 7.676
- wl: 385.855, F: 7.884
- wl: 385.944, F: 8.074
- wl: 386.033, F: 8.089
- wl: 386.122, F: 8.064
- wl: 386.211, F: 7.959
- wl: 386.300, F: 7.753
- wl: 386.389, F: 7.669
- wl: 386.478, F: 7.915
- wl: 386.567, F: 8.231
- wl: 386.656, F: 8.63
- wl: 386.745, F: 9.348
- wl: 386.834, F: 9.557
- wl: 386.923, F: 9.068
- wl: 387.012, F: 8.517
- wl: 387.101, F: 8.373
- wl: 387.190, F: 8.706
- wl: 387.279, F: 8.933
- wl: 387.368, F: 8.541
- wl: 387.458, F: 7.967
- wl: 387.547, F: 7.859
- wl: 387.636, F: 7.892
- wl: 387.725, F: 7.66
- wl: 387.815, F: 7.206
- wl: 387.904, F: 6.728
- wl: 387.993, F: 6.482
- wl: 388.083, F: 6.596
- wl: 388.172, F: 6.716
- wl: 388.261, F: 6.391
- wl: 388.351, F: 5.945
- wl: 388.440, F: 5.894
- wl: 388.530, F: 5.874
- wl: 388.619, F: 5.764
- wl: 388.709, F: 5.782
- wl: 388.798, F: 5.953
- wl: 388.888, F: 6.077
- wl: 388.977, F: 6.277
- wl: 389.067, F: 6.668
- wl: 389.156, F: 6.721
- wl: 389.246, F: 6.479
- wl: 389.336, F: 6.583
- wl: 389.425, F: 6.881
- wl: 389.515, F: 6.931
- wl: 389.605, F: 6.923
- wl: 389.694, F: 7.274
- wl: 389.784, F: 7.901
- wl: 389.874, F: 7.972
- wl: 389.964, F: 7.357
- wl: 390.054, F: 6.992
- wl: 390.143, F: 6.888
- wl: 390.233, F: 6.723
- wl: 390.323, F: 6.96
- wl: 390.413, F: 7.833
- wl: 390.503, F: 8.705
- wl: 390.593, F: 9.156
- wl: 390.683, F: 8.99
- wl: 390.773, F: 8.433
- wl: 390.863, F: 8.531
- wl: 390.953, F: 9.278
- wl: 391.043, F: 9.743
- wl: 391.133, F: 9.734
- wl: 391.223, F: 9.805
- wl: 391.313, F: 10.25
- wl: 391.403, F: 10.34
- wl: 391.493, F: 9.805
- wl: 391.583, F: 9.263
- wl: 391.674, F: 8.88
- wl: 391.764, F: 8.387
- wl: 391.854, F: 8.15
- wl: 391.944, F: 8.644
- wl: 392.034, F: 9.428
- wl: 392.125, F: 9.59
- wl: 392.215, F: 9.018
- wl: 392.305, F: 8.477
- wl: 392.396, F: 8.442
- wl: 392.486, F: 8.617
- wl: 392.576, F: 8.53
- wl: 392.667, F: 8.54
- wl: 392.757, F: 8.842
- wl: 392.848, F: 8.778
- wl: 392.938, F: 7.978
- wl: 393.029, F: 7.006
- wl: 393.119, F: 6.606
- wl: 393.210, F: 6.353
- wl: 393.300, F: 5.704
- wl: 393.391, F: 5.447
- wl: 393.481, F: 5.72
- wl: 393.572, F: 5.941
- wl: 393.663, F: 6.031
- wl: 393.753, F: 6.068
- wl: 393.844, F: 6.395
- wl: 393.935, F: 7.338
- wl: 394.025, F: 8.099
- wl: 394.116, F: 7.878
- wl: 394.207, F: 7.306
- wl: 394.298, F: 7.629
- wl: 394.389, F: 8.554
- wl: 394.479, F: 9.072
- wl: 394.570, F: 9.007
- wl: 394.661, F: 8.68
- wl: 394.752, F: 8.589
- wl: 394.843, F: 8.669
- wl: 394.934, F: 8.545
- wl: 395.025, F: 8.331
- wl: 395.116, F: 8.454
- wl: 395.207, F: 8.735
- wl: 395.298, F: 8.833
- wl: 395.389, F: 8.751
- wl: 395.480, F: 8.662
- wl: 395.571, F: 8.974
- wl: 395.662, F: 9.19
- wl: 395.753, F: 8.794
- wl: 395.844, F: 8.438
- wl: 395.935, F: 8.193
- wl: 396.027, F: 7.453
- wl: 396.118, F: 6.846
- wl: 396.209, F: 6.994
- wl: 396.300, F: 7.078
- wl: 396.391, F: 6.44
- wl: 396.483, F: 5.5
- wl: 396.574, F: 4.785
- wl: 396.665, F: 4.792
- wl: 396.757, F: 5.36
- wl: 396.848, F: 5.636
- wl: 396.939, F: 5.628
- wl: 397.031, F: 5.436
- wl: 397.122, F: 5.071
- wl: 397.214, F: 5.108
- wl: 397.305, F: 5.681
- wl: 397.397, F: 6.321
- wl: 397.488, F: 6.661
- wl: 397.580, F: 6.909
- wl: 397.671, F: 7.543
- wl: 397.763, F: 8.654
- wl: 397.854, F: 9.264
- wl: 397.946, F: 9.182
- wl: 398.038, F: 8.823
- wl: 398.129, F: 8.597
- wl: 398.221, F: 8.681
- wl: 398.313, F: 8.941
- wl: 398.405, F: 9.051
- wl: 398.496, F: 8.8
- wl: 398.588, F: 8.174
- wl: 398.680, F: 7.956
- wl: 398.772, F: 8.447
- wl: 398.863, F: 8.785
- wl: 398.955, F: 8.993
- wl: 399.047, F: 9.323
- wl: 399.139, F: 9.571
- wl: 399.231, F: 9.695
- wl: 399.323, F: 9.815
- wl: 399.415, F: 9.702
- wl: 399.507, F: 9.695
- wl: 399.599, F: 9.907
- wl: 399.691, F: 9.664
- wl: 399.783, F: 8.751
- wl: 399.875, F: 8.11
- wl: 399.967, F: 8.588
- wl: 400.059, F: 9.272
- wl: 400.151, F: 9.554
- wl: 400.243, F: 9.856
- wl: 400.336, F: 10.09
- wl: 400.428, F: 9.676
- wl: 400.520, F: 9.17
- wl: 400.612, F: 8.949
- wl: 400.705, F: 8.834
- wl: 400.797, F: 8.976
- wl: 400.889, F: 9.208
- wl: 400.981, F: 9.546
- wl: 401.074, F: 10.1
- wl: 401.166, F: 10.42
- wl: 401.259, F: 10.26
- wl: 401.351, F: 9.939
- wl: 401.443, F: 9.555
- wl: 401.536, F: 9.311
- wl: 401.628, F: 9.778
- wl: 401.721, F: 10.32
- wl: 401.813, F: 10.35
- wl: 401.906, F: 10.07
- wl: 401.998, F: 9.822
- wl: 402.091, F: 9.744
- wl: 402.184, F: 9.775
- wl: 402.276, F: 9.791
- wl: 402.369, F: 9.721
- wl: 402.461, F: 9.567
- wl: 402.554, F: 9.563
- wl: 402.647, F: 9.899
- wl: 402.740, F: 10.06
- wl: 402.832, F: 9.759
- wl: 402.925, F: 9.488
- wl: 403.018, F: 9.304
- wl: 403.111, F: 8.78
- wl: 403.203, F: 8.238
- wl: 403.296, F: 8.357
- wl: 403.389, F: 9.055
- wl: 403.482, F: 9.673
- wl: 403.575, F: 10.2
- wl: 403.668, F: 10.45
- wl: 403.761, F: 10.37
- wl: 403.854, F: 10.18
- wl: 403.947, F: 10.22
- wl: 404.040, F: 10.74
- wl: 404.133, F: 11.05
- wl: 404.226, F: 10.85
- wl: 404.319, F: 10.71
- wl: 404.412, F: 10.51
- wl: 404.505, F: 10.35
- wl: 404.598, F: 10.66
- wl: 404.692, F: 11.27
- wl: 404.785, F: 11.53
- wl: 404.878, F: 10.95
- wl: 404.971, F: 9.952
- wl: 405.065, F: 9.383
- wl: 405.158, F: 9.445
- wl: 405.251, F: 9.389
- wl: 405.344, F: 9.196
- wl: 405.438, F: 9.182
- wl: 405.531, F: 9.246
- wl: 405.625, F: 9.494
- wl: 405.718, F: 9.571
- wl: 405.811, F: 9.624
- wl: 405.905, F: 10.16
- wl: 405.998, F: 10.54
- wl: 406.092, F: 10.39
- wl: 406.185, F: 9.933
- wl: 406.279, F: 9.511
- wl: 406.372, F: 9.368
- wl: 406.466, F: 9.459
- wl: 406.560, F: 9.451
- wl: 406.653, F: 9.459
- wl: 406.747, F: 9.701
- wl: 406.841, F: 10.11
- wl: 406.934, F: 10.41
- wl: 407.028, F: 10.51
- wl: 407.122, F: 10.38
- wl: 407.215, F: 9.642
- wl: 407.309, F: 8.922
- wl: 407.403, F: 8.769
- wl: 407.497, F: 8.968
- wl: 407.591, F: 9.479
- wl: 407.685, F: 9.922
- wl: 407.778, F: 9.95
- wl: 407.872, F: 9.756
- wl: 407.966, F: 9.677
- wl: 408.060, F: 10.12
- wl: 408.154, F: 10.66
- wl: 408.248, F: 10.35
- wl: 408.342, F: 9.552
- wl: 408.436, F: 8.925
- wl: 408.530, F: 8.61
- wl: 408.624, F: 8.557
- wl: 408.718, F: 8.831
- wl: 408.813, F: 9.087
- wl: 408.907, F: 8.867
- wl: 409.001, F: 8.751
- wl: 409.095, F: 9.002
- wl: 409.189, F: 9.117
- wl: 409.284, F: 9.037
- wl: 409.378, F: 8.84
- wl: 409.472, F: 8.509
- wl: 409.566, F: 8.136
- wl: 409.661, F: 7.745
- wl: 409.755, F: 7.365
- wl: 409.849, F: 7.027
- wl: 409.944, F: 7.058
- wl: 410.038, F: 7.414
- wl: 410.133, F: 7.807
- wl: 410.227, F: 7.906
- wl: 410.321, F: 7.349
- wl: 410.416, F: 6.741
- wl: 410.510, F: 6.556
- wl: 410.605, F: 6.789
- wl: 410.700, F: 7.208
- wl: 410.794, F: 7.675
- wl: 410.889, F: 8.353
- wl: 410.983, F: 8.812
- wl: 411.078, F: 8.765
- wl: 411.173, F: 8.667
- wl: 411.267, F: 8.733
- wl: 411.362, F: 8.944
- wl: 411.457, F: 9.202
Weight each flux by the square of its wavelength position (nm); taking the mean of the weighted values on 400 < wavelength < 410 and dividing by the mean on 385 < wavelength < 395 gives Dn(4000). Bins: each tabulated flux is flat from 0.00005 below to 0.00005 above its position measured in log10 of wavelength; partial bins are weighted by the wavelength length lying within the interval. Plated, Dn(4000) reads 1.33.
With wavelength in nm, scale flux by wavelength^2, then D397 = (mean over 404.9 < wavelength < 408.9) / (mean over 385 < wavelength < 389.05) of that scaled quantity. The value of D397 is 1.41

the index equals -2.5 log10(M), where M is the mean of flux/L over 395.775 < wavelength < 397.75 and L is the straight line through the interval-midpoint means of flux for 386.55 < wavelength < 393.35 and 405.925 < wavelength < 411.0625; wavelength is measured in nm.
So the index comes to 0.28 mag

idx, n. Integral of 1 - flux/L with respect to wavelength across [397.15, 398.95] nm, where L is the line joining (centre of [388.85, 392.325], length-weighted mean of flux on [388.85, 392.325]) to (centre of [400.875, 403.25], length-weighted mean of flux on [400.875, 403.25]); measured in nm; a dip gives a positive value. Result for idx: 0.24 nm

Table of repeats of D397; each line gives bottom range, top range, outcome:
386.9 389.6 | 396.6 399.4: 1.15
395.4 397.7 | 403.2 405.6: 1.56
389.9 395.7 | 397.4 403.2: 1.17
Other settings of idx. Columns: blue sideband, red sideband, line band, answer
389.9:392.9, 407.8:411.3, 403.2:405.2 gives -0.401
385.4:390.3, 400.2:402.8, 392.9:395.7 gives 0.271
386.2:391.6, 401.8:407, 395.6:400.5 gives 0.561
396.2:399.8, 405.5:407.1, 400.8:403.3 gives -0.261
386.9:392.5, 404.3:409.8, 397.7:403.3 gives -0.274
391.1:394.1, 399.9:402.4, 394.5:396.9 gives 0.257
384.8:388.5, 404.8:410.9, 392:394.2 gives 0.175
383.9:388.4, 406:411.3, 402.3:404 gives -0.205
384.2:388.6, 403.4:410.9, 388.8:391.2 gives 0.106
